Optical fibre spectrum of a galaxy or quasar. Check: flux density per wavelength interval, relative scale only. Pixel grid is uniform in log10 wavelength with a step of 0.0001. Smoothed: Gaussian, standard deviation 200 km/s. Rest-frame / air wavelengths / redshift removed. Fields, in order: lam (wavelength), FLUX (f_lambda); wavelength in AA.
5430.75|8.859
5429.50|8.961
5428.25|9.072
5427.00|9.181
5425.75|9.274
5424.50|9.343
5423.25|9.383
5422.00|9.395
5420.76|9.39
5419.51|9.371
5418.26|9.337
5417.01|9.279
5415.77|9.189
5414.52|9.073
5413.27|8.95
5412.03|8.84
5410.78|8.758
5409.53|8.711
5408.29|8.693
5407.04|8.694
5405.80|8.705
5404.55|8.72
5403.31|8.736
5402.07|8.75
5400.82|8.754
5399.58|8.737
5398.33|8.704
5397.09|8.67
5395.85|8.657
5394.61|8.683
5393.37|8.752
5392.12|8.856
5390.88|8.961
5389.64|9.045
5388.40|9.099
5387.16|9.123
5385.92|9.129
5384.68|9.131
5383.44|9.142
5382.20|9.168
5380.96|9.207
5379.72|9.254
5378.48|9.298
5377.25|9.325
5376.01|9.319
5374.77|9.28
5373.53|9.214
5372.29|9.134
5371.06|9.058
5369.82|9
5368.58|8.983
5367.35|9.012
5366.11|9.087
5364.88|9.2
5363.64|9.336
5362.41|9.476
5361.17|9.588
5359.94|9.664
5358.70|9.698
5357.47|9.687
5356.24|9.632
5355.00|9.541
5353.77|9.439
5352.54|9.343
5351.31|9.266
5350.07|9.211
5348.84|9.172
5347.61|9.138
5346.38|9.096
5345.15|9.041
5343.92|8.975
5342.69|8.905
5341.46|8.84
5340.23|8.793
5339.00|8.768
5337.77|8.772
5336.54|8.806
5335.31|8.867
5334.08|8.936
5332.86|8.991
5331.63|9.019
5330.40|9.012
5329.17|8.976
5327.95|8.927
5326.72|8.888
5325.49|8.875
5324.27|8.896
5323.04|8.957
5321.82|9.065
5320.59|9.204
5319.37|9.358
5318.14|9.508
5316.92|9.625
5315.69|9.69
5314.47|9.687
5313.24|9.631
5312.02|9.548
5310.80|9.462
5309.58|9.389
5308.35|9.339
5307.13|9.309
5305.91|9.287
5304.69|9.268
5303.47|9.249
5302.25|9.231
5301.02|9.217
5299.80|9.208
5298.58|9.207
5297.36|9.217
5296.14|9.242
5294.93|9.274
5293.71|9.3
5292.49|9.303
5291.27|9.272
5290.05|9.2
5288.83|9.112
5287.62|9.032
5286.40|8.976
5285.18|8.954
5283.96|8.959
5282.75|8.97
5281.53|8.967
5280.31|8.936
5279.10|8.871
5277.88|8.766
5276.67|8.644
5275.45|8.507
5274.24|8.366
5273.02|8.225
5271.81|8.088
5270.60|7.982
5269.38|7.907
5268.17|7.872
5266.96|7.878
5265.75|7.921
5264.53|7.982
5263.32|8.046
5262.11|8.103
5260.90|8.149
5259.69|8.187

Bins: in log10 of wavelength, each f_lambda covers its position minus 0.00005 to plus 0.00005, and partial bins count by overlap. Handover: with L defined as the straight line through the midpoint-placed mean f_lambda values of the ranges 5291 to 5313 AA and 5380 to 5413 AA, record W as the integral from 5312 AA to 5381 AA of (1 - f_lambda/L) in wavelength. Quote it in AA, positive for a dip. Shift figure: -0.7 AA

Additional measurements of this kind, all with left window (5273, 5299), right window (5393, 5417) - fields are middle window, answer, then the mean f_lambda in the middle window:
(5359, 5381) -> -1.0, 9.25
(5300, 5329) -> -1.1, 9.28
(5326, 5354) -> -0.3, 9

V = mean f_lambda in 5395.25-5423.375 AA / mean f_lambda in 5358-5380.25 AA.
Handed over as 0.96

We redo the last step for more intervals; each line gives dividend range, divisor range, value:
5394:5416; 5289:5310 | 0.95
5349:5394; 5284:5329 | 1.00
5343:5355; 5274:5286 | 1.04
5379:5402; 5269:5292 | 1.02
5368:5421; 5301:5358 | 0.98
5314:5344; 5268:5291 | 1.04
